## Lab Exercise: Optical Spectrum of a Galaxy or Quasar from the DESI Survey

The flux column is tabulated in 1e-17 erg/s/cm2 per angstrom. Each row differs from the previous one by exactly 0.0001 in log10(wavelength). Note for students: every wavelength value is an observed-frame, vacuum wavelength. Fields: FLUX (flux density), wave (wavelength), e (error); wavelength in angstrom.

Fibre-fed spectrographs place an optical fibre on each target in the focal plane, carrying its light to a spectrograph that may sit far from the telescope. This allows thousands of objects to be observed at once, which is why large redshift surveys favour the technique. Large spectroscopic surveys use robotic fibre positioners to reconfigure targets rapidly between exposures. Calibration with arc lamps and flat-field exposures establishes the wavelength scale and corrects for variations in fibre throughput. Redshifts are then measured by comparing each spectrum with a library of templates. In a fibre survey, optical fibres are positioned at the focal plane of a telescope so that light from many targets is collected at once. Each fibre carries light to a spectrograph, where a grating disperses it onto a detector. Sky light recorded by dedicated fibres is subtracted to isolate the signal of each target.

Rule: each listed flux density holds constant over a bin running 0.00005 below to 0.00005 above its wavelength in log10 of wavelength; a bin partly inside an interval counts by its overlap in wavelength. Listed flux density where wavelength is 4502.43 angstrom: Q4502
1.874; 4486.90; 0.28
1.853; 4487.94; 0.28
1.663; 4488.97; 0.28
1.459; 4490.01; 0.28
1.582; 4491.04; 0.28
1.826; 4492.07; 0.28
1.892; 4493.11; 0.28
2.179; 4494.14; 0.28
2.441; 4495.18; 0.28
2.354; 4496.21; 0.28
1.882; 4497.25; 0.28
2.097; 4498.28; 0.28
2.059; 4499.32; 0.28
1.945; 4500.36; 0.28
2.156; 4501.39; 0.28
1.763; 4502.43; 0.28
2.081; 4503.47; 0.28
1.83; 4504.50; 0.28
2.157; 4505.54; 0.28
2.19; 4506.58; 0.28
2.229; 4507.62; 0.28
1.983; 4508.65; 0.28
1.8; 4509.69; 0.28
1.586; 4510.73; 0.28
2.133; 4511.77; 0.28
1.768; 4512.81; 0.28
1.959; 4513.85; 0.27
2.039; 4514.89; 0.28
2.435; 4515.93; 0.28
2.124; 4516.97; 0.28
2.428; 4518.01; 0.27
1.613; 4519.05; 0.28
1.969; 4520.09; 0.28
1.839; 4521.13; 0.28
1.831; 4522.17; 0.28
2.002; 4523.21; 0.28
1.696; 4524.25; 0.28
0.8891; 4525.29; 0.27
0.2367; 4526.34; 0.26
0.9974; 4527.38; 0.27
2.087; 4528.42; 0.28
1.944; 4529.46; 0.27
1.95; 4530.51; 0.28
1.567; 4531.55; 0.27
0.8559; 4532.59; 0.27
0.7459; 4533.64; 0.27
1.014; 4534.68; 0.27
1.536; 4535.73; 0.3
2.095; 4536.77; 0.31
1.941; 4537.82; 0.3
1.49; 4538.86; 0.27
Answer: 1.763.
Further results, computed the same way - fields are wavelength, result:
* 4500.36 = 1.945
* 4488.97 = 1.663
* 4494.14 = 2.179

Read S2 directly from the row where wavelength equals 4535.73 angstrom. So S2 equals 1.536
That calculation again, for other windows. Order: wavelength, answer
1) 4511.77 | 2.133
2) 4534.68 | 1.014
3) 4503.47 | 2.081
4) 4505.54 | 2.157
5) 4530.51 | 1.95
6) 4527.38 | 0.9974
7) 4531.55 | 1.567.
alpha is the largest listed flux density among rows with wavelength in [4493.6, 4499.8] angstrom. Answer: 2.441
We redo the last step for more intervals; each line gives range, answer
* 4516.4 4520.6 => 2.428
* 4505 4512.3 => 2.229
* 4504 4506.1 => 2.157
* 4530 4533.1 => 1.95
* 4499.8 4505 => 2.156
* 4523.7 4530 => 2.087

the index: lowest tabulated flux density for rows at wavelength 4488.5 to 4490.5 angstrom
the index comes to 1.459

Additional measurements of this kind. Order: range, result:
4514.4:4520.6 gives 1.613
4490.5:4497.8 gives 1.582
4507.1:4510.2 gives 1.8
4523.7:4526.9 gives 0.2367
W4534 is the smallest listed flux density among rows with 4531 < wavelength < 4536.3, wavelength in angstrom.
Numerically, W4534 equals 0.7459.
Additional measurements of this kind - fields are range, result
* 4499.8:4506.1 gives 1.763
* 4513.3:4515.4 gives 1.959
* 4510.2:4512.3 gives 1.586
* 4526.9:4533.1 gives 0.8559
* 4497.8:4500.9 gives 1.945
